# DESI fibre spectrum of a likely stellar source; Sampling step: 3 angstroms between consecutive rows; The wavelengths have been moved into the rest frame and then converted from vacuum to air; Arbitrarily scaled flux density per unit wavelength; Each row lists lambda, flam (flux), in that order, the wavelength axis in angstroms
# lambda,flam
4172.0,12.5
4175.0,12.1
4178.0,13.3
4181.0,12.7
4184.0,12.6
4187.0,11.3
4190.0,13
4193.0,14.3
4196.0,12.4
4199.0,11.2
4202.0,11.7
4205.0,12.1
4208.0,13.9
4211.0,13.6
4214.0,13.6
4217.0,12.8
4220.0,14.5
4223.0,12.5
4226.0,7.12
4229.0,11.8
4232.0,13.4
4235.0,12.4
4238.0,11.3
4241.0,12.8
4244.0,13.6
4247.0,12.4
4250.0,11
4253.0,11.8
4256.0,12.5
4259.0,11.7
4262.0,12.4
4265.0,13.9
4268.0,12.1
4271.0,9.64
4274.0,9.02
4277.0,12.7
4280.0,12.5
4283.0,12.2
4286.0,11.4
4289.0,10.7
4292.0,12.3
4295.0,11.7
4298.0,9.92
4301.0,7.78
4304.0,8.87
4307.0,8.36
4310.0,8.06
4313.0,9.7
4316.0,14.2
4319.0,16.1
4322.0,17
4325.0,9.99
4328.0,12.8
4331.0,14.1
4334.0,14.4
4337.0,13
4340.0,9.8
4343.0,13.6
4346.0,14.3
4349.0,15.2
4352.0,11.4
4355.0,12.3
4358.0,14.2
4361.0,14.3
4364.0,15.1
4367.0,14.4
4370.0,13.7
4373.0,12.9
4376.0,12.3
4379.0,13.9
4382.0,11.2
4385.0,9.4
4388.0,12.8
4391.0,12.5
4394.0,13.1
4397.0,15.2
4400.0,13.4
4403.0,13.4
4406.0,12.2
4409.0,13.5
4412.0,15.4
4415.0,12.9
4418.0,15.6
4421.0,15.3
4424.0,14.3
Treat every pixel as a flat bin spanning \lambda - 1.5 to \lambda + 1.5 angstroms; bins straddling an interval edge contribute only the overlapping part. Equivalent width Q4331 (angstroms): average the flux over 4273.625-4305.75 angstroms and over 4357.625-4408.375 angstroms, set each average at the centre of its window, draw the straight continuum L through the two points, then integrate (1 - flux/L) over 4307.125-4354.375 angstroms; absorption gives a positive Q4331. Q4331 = -3.5 angstroms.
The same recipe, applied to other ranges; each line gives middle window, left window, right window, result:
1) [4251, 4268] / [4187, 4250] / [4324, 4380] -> 0.4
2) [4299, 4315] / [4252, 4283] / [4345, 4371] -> 5.0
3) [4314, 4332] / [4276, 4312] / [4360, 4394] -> -4.1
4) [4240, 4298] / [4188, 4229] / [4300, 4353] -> 2.3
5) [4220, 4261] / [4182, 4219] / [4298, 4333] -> 1.1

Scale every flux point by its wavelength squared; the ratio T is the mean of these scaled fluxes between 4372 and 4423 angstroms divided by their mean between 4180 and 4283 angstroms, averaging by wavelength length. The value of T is 1.2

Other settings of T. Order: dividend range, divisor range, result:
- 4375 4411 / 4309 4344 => 1.03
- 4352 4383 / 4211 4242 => 1.16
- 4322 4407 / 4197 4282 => 1.14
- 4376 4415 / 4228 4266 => 1.12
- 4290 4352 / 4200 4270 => 1.01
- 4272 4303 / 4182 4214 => 0.90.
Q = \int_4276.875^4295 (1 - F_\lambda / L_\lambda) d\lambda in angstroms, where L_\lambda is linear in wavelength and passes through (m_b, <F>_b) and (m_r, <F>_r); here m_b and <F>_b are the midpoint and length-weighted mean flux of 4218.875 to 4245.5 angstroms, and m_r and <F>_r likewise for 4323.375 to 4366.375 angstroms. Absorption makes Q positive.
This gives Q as 1.1 angstroms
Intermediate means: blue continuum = 12.1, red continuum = 13.2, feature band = 11.9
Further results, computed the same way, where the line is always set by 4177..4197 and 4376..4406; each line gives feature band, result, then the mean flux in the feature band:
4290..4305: 3.0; 10.2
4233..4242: 0.4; 12.2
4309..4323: -0.3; 13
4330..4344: -0.2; 12.9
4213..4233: 0.9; 12.2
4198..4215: 0.1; 12.7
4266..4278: 1.7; 10.9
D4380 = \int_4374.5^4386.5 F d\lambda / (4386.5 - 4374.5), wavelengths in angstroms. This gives 11.7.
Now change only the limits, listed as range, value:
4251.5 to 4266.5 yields 12.5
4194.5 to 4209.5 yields 12.3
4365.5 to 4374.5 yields 13.7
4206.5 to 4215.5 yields 13.7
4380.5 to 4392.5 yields 11.5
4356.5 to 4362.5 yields 14.2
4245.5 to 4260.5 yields 11.9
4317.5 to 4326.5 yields 14.4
